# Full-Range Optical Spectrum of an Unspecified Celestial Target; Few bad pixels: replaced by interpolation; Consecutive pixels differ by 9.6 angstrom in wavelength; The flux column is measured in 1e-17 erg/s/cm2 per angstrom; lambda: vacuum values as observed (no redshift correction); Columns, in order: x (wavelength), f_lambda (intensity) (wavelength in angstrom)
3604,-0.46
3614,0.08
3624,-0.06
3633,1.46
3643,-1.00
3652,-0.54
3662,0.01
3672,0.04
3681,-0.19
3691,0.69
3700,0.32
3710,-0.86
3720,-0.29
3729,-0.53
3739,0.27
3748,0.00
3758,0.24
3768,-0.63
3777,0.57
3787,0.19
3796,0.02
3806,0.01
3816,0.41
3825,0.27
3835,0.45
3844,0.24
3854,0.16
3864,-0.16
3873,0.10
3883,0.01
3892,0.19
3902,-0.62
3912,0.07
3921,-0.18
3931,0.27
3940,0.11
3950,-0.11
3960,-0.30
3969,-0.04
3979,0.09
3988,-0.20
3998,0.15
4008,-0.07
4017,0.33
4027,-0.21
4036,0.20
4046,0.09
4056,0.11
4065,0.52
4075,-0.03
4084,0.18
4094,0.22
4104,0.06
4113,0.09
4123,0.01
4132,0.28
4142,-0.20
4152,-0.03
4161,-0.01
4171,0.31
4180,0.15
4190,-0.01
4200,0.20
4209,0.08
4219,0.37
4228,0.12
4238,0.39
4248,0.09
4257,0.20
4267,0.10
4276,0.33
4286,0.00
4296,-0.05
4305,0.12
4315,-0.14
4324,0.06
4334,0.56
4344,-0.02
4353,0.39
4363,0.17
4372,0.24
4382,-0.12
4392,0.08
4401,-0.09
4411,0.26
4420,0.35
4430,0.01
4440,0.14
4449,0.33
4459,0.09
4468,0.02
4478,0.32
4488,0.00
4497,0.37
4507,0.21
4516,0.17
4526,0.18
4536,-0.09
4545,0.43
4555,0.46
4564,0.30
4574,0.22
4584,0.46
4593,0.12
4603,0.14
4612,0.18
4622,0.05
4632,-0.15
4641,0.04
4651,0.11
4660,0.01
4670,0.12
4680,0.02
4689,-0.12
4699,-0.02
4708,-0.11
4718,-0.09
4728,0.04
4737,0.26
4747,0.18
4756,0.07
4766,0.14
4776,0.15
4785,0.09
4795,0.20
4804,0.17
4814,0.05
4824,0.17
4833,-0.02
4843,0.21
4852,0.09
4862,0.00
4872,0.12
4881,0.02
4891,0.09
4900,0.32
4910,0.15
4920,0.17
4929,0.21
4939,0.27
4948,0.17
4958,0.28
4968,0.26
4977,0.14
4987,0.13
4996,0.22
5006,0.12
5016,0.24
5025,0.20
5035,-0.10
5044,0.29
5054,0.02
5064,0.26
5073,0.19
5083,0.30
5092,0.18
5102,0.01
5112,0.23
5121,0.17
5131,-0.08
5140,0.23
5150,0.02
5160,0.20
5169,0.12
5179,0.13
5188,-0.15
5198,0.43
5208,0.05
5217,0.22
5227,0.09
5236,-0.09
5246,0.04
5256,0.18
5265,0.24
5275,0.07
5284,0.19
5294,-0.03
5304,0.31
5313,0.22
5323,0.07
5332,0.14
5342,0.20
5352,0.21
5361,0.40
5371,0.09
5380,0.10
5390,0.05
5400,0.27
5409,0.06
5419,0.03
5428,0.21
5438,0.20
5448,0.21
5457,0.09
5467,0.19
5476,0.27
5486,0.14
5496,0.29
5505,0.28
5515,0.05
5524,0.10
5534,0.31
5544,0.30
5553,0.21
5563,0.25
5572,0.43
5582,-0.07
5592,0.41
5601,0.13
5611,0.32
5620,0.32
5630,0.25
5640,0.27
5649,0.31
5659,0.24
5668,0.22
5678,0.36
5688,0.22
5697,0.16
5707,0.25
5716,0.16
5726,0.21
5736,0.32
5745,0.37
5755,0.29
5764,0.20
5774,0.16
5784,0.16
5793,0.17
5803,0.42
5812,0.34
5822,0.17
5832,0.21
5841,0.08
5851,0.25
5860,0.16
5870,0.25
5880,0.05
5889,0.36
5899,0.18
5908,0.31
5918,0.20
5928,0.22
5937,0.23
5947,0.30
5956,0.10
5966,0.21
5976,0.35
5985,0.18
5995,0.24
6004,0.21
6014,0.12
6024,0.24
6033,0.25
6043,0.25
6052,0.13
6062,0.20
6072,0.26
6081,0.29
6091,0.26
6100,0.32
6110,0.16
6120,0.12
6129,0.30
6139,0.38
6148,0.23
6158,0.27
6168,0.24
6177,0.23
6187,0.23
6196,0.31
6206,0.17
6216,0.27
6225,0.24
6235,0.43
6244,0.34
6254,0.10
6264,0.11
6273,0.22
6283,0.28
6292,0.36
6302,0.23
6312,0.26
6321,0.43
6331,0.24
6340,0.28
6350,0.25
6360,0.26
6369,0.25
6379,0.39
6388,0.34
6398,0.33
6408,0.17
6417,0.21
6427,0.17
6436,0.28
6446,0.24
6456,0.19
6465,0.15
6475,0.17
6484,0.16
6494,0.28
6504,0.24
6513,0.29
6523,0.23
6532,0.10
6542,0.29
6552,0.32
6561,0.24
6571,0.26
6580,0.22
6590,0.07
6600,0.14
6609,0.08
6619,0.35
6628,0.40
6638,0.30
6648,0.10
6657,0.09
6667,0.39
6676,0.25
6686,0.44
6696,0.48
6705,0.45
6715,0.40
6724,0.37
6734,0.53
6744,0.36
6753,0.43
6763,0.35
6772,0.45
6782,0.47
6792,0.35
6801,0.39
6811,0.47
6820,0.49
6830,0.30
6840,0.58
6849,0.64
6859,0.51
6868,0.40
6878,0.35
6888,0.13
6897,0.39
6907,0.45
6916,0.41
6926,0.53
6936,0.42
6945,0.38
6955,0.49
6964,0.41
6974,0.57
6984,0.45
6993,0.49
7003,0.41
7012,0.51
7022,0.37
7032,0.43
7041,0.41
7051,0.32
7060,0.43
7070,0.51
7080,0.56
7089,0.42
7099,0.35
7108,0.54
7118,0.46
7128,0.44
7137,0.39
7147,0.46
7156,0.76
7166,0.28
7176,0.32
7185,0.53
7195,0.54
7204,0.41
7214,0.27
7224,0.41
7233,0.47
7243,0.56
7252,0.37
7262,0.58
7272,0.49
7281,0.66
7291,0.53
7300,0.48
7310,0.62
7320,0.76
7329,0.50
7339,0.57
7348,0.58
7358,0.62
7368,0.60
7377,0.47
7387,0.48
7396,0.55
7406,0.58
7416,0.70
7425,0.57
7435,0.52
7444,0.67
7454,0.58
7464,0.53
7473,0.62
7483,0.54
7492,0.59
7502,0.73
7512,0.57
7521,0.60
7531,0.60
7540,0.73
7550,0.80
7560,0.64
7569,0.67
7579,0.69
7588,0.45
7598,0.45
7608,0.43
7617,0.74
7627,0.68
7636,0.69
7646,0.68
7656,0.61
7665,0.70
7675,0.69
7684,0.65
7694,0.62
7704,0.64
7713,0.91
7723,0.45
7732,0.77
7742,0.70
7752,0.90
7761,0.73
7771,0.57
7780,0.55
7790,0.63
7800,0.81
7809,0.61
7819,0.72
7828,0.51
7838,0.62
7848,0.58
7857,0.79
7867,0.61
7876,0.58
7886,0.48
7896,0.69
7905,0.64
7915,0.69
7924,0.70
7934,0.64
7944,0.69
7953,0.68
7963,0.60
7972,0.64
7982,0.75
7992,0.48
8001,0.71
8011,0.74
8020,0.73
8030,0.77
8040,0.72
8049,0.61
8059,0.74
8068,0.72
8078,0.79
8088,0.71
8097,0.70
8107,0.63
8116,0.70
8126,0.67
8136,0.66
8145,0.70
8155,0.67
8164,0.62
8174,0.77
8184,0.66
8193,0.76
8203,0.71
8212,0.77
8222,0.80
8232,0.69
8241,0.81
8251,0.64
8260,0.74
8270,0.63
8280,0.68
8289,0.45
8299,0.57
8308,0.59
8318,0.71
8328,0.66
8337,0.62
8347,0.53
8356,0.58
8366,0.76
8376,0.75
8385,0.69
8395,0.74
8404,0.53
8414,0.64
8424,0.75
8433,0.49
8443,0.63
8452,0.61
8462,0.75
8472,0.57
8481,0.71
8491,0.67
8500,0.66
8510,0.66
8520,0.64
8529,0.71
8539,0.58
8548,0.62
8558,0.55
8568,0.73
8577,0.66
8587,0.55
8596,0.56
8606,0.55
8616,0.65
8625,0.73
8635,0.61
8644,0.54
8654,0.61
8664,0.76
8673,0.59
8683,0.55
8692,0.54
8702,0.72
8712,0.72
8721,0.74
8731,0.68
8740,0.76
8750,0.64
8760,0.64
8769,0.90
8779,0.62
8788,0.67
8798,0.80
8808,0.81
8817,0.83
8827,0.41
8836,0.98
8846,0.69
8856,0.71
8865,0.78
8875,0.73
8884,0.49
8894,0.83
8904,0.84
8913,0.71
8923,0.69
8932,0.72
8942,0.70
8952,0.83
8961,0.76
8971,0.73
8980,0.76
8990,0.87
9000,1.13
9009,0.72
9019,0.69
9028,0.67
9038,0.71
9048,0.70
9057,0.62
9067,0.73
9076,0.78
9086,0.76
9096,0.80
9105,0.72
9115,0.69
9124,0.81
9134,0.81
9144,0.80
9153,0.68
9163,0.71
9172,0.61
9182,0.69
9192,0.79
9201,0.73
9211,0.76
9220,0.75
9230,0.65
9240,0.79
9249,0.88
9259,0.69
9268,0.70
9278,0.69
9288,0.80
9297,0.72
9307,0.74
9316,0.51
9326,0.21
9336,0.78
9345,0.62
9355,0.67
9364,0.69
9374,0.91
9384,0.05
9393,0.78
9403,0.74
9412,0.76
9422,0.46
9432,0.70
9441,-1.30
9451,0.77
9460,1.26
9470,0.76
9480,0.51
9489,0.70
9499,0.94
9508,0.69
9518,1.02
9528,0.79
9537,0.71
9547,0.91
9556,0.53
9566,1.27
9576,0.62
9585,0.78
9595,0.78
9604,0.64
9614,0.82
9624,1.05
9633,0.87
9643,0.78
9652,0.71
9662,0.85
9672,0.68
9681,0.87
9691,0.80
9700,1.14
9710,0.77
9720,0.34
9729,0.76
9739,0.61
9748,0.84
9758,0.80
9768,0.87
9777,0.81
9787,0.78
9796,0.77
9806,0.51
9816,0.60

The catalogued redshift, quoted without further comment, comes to 0.676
